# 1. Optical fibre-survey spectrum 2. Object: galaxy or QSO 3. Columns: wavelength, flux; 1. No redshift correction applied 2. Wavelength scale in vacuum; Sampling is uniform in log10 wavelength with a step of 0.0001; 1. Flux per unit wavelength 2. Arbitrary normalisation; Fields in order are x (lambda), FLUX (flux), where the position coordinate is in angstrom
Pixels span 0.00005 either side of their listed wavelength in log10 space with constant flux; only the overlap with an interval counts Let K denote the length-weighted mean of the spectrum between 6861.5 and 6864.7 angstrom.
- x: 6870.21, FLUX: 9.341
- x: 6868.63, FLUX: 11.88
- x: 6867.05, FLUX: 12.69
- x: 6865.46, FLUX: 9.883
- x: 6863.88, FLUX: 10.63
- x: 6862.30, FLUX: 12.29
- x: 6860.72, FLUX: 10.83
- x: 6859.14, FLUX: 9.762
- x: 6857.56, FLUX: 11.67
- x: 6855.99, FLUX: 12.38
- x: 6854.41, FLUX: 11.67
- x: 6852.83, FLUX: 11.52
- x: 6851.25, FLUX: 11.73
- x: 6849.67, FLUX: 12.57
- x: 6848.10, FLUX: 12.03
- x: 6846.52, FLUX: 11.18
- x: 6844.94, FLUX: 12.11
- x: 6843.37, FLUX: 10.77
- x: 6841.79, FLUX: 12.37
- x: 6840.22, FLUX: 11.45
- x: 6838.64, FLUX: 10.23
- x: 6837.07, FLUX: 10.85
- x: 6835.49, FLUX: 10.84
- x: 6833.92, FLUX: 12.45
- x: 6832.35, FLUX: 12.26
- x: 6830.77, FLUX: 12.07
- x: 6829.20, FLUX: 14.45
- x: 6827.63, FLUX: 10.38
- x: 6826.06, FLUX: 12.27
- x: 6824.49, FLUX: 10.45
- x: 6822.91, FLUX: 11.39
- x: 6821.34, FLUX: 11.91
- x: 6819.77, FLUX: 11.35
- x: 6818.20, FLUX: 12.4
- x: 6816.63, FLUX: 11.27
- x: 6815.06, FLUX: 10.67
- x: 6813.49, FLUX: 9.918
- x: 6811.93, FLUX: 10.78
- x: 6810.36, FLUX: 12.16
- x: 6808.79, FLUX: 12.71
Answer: 11.4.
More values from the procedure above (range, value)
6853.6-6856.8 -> 12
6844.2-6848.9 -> 11.8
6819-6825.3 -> 11.3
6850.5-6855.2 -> 11.6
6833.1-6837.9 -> 11.4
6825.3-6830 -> 12.4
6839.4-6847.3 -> 11.6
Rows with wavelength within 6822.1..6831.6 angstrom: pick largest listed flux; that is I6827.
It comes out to 14.45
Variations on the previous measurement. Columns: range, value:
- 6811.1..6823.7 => 12.4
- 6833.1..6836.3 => 12.45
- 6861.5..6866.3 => 12.29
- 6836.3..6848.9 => 12.37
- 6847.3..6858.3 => 12.57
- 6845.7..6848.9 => 12.03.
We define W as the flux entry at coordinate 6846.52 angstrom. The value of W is 11.18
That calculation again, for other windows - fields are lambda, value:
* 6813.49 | 9.918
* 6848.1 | 12.03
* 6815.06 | 10.67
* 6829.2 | 14.45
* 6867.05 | 12.69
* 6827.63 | 10.38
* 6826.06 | 12.27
